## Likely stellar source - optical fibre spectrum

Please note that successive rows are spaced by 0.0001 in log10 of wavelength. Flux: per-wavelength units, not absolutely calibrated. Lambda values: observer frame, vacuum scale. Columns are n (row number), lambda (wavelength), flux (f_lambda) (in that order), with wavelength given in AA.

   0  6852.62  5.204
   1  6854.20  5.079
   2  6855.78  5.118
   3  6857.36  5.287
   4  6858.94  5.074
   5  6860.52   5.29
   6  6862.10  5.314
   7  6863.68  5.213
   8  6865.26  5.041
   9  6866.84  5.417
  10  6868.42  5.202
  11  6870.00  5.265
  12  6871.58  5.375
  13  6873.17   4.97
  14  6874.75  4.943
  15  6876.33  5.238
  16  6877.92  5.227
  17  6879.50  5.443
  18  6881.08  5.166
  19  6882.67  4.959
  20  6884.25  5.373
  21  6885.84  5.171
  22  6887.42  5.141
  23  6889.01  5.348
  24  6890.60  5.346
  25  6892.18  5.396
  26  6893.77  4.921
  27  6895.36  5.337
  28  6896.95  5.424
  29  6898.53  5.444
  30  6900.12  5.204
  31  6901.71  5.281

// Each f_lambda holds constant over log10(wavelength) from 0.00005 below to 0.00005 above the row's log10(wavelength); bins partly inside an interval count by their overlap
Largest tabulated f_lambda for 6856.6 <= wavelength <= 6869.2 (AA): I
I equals 5.417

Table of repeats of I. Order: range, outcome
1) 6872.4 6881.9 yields 5.443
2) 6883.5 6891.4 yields 5.373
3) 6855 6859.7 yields 5.287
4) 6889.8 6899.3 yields 5.444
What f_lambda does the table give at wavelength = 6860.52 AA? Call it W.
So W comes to 5.29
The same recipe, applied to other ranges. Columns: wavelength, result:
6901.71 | 5.281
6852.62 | 5.204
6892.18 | 5.396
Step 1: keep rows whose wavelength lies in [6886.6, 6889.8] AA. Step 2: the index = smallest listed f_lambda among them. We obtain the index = 5.141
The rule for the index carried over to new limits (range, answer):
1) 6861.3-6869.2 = 5.041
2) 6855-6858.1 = 5.118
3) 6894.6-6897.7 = 5.337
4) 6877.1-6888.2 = 4.959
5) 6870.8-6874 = 4.97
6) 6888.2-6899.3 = 4.921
